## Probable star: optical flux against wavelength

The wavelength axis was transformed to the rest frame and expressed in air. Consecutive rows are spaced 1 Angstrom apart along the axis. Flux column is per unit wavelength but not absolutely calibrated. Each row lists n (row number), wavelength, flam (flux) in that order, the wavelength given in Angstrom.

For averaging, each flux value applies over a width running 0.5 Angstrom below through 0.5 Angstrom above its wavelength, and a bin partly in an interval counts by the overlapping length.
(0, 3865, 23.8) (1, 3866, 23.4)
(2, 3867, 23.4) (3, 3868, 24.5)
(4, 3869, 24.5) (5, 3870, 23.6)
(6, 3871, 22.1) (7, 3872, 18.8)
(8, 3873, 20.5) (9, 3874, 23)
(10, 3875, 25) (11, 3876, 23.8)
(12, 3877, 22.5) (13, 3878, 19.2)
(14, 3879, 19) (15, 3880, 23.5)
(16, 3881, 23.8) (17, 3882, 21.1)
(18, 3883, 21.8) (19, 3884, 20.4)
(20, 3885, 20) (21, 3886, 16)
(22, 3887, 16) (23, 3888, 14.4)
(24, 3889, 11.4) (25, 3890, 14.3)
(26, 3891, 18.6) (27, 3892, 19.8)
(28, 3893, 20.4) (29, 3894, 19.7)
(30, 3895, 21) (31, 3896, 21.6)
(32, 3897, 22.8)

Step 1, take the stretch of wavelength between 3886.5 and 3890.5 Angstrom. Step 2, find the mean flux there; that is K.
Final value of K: 14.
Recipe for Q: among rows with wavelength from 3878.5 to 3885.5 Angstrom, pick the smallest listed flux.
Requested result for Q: 19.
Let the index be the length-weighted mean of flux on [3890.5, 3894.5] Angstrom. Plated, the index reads 19.6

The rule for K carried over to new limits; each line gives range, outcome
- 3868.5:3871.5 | 23.4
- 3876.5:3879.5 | 20.2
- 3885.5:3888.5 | 15.5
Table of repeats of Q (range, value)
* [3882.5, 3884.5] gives 20.4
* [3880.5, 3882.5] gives 21.1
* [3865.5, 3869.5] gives 23.4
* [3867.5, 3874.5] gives 18.8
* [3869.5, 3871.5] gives 22.1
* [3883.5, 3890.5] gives 11.4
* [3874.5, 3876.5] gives 23.8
